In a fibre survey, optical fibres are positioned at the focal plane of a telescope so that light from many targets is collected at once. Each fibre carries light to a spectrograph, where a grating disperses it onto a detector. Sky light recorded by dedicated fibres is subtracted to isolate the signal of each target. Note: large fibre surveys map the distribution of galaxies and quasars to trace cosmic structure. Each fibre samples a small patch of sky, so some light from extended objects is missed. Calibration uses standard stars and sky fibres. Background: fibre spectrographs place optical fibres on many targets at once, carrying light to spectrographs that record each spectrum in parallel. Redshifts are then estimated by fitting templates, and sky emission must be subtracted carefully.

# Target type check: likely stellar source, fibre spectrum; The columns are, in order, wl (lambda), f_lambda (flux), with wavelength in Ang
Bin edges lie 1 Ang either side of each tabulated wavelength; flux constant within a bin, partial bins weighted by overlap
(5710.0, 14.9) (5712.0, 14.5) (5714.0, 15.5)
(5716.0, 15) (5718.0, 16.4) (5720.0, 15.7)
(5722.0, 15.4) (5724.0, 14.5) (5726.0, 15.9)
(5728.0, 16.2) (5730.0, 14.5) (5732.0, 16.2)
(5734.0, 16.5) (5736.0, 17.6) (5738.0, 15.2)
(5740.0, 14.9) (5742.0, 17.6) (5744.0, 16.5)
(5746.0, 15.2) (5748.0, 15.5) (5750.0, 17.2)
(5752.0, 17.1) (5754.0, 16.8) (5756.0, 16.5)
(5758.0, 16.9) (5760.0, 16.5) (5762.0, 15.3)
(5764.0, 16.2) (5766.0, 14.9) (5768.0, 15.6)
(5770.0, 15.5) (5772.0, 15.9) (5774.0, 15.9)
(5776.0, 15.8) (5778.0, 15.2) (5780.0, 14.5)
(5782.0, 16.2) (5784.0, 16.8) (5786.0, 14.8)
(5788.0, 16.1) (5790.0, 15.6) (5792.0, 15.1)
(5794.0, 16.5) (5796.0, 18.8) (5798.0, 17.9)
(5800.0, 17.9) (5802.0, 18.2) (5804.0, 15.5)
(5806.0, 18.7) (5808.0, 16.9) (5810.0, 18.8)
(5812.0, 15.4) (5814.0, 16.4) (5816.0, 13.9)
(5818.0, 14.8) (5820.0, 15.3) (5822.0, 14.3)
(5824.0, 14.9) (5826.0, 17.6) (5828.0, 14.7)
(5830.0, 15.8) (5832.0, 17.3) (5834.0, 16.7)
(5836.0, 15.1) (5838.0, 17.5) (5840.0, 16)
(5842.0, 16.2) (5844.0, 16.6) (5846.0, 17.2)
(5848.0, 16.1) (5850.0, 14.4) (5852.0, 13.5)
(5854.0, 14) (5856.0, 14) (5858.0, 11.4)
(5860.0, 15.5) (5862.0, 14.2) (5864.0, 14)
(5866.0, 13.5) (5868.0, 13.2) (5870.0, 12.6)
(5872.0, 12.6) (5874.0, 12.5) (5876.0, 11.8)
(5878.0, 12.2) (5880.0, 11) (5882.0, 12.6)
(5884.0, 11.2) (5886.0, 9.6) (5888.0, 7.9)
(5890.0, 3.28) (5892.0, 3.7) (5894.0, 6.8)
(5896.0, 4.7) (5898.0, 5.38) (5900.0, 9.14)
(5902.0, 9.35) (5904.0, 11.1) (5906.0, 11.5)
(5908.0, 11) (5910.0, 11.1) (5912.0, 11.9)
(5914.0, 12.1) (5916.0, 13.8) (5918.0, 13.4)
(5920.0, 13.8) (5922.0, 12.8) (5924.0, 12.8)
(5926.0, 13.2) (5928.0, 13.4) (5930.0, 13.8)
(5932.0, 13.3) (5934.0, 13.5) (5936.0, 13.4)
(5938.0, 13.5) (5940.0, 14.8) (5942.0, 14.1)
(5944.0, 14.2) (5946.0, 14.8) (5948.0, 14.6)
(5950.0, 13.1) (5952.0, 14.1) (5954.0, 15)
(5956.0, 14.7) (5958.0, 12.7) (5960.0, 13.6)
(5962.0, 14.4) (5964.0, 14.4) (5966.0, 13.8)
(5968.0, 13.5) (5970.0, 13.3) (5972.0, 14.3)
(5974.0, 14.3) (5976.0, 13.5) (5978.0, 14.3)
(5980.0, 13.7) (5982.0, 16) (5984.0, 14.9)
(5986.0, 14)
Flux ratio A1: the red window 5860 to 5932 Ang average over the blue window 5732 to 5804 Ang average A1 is 0.69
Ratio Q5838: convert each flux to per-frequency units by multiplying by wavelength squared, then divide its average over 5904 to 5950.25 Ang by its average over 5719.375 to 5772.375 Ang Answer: 0.88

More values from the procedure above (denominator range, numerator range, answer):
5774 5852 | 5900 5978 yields 0.86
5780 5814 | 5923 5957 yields 0.87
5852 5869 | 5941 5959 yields 1.06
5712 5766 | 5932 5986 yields 0.95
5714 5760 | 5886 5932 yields 0.68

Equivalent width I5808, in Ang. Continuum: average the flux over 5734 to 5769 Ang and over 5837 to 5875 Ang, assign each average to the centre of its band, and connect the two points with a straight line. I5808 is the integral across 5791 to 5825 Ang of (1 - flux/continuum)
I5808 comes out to -2.6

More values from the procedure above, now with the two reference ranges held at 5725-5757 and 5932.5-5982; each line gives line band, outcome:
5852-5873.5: 2.2 Ang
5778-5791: 0.1 Ang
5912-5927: 1.4 Ang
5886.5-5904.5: 9.7 Ang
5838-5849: -1.0 Ang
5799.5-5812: -1.5 Ang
